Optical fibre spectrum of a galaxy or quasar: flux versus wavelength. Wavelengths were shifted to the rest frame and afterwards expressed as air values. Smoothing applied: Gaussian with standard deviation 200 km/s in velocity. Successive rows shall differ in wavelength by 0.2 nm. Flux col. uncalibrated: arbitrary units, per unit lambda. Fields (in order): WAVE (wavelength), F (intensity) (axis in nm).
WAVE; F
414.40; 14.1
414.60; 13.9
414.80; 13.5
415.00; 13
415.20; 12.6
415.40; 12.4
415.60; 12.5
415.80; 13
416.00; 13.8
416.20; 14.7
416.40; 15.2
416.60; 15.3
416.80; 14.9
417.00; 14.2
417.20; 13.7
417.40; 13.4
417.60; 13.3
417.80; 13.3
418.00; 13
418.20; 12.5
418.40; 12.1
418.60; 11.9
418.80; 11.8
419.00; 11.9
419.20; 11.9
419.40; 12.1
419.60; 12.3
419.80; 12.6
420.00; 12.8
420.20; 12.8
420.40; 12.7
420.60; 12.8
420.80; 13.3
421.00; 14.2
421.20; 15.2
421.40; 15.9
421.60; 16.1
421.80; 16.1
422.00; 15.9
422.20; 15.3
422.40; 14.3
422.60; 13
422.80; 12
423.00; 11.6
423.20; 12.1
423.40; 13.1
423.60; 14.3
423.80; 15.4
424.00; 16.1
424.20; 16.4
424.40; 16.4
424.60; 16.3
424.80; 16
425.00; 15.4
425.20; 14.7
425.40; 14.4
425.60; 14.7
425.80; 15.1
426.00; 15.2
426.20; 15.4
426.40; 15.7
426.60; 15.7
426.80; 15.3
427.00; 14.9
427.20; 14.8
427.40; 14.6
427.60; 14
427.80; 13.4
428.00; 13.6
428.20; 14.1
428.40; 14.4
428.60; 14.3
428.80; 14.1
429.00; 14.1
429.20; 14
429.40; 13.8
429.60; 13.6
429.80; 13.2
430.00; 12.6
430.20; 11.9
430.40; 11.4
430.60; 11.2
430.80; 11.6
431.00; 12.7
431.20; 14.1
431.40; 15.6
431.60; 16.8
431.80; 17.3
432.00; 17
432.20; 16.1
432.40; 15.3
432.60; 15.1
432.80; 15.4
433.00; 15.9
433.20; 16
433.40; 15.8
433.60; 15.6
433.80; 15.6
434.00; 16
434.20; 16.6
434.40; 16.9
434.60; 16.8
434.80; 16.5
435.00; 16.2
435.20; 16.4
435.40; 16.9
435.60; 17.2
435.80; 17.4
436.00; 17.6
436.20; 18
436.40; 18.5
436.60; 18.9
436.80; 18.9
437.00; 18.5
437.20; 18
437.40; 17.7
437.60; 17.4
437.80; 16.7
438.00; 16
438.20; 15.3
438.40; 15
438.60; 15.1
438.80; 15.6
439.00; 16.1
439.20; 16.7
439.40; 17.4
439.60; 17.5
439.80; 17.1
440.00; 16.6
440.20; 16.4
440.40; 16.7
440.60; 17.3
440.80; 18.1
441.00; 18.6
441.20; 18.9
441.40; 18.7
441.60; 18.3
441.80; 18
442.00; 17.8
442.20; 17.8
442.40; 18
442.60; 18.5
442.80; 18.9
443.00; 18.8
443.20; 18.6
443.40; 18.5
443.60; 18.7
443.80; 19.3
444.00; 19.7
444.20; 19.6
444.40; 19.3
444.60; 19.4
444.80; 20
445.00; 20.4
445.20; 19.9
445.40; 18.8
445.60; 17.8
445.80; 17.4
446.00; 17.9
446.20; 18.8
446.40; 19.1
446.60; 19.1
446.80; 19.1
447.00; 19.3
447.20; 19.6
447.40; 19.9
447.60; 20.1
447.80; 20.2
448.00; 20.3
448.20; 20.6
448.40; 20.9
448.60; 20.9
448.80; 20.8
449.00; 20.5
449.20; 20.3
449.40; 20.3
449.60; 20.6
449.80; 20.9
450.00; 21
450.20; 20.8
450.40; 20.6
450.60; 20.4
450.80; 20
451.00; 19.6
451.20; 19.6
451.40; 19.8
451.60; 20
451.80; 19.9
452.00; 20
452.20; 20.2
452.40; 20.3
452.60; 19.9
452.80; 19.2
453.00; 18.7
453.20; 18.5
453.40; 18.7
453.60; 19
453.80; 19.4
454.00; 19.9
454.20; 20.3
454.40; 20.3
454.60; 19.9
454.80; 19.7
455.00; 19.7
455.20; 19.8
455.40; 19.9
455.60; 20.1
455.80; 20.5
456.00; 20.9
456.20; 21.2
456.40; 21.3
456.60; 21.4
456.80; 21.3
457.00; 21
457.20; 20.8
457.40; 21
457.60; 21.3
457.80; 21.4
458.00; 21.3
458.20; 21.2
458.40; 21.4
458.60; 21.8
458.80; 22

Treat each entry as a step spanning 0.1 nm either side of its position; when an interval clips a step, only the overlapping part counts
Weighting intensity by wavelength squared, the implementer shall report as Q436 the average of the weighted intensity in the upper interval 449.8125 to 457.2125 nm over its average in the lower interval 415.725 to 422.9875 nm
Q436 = 1.7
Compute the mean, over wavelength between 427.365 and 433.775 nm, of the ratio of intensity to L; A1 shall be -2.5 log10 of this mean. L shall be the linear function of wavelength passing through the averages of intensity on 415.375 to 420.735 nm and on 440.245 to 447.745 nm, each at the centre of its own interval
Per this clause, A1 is 0.11 mag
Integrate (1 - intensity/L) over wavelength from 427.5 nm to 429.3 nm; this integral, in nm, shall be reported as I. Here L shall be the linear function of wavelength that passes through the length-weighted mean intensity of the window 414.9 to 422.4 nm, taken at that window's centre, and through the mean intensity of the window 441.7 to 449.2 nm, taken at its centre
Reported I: 0.19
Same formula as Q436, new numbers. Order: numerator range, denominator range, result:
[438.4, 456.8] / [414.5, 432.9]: 1.53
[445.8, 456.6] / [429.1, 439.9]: 1.36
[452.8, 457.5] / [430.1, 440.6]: 1.36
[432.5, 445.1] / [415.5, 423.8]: 1.41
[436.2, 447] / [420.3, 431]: 1.36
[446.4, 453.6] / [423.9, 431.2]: 1.55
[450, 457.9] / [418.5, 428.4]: 1.63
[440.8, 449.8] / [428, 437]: 1.33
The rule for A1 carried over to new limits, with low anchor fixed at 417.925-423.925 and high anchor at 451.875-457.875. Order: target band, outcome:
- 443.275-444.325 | -0.07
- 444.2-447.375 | -0.04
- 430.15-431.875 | 0.13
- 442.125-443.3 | -0.04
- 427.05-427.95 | 0.04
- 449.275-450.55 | -0.08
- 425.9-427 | -0.07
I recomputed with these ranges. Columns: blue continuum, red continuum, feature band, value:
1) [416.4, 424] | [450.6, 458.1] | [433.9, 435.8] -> -0.03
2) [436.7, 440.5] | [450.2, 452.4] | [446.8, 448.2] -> -0.06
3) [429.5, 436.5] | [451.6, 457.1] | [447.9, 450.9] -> -0.26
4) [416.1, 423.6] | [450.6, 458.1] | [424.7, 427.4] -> -0.08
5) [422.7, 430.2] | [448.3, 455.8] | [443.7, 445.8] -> -0.10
